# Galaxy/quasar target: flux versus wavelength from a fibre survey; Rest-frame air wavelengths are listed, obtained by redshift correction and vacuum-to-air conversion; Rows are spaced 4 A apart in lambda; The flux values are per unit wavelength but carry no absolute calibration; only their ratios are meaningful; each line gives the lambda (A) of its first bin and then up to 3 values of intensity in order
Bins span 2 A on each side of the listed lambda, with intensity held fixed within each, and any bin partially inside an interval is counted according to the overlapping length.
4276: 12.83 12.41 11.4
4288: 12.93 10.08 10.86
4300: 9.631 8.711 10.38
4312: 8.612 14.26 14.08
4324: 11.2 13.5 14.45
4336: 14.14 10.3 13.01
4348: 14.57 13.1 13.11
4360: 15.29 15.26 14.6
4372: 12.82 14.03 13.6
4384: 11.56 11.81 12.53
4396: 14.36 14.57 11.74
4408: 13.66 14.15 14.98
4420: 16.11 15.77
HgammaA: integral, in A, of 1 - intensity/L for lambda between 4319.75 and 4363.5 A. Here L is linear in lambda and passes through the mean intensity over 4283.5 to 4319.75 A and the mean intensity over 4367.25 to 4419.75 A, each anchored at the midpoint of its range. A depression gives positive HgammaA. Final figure -4.9 A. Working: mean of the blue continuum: 10.9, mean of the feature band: 13.4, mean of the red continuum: 13.5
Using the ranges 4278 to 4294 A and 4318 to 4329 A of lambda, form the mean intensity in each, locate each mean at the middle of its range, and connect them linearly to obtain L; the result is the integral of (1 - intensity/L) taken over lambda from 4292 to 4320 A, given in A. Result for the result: 3.9 A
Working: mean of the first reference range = 11.7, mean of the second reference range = 12.9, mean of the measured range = 10.6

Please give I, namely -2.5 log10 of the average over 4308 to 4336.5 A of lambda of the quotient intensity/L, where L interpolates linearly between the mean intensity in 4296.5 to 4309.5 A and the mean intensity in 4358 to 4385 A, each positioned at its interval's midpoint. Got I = -0.16 mag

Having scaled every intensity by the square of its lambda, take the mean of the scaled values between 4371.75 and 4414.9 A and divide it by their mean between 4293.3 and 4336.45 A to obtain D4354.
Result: 1.2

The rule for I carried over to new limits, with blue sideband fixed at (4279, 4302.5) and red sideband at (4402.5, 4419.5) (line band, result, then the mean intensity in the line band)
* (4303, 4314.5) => 0.21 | 9.5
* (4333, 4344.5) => -0.03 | 12.6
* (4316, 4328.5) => -0.11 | 13.1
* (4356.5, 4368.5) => -0.16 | 14.9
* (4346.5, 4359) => -0.09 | 13.7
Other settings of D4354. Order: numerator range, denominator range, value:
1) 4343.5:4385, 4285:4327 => 1.27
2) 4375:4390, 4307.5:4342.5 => 1.05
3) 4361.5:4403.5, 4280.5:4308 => 1.31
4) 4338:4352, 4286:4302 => 1.20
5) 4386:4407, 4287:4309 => 1.32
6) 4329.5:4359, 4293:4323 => 1.24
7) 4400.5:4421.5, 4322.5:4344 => 1.14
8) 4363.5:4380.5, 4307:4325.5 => 1.22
